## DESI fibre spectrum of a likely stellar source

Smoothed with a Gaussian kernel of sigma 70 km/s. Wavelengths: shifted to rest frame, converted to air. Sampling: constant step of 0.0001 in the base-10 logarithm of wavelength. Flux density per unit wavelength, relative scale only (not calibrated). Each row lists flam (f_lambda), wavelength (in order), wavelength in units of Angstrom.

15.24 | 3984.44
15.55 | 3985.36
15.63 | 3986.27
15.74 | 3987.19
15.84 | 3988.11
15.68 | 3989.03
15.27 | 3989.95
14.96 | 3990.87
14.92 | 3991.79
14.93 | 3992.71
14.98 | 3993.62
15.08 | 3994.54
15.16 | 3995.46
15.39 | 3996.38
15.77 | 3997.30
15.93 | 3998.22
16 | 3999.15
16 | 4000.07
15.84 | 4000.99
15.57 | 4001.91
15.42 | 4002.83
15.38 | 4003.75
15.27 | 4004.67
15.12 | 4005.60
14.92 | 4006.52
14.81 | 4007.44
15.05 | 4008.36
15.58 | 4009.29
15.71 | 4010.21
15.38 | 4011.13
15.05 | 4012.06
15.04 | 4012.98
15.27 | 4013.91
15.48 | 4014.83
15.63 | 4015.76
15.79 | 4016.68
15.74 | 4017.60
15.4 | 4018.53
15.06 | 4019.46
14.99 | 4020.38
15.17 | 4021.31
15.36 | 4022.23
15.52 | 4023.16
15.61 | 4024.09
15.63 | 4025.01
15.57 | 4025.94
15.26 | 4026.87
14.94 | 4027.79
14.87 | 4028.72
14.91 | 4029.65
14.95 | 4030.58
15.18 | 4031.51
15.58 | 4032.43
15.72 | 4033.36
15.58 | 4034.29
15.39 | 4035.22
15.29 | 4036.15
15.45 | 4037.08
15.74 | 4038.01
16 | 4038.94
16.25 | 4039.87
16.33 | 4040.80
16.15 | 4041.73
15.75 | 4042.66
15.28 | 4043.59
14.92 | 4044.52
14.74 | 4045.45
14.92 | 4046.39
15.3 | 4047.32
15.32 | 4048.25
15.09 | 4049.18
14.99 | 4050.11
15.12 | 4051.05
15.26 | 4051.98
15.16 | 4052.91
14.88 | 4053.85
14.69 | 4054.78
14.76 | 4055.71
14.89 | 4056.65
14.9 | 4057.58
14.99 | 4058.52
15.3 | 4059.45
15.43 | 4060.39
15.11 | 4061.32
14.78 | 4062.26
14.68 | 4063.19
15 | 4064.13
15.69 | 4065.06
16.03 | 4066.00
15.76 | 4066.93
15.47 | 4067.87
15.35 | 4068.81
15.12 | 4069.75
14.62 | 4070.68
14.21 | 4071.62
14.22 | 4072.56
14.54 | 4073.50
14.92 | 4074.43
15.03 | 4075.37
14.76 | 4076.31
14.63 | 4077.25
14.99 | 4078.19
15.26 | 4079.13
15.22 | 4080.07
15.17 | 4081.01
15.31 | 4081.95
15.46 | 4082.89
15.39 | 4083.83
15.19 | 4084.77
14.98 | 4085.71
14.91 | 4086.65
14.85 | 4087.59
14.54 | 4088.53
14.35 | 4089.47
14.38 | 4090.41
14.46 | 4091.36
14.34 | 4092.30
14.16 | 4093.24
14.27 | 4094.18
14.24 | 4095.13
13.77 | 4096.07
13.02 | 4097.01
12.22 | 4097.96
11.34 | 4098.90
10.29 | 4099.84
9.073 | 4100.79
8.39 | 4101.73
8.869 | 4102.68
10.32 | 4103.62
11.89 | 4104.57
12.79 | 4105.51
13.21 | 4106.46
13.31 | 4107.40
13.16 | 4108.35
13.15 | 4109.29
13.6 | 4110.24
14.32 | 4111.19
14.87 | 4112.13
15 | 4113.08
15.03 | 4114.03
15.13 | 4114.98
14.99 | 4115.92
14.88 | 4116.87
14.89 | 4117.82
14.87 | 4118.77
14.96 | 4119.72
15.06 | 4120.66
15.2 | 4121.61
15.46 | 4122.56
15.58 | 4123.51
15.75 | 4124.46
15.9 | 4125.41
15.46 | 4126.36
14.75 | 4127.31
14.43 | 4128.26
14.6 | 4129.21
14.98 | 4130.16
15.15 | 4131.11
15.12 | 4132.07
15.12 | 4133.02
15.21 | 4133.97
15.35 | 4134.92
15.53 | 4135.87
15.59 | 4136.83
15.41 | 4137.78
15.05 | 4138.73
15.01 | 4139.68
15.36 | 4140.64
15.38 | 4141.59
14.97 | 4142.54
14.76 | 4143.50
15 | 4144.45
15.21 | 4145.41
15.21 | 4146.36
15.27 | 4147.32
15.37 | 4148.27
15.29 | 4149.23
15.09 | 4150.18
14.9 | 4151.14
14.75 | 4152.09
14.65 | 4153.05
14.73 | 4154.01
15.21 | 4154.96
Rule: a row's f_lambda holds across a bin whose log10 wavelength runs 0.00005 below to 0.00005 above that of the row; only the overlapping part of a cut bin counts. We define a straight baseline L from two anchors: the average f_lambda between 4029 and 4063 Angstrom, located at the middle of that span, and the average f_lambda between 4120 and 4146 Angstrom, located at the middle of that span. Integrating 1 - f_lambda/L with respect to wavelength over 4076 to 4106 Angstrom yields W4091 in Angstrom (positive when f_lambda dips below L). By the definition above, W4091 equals 3.4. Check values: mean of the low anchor 15.3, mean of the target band 13.5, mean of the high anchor 15.2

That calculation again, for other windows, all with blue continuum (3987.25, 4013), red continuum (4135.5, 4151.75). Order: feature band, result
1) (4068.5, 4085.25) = 0.3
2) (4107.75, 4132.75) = 0.6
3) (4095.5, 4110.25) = 3.4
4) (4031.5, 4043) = -0.3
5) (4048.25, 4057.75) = 0.2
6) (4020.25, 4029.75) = 0.0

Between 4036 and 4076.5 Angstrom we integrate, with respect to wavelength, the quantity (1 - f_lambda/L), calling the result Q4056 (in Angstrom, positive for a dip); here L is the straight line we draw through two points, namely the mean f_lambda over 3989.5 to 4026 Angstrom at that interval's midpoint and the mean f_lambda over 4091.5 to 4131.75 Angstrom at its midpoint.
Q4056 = -1.60 Angstrom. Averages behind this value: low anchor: 15.4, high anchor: 13.7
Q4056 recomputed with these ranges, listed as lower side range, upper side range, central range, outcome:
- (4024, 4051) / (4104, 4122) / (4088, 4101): 1.1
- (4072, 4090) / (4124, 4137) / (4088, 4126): 3.6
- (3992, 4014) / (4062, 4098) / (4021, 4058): -0.6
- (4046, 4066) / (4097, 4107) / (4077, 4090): -2.5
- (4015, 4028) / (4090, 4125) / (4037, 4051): -0.5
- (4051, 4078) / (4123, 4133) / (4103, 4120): 1.4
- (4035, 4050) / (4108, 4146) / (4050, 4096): 1.2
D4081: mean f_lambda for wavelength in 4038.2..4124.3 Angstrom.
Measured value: 14.5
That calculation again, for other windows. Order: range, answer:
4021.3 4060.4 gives 15.3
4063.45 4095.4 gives 14.9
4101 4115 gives 12.7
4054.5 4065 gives 15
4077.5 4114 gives 13.6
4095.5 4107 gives 11.3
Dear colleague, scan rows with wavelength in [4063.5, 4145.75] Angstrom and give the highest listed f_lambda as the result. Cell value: 16.03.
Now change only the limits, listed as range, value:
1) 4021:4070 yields 16.33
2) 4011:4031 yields 15.79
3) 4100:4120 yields 15.13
